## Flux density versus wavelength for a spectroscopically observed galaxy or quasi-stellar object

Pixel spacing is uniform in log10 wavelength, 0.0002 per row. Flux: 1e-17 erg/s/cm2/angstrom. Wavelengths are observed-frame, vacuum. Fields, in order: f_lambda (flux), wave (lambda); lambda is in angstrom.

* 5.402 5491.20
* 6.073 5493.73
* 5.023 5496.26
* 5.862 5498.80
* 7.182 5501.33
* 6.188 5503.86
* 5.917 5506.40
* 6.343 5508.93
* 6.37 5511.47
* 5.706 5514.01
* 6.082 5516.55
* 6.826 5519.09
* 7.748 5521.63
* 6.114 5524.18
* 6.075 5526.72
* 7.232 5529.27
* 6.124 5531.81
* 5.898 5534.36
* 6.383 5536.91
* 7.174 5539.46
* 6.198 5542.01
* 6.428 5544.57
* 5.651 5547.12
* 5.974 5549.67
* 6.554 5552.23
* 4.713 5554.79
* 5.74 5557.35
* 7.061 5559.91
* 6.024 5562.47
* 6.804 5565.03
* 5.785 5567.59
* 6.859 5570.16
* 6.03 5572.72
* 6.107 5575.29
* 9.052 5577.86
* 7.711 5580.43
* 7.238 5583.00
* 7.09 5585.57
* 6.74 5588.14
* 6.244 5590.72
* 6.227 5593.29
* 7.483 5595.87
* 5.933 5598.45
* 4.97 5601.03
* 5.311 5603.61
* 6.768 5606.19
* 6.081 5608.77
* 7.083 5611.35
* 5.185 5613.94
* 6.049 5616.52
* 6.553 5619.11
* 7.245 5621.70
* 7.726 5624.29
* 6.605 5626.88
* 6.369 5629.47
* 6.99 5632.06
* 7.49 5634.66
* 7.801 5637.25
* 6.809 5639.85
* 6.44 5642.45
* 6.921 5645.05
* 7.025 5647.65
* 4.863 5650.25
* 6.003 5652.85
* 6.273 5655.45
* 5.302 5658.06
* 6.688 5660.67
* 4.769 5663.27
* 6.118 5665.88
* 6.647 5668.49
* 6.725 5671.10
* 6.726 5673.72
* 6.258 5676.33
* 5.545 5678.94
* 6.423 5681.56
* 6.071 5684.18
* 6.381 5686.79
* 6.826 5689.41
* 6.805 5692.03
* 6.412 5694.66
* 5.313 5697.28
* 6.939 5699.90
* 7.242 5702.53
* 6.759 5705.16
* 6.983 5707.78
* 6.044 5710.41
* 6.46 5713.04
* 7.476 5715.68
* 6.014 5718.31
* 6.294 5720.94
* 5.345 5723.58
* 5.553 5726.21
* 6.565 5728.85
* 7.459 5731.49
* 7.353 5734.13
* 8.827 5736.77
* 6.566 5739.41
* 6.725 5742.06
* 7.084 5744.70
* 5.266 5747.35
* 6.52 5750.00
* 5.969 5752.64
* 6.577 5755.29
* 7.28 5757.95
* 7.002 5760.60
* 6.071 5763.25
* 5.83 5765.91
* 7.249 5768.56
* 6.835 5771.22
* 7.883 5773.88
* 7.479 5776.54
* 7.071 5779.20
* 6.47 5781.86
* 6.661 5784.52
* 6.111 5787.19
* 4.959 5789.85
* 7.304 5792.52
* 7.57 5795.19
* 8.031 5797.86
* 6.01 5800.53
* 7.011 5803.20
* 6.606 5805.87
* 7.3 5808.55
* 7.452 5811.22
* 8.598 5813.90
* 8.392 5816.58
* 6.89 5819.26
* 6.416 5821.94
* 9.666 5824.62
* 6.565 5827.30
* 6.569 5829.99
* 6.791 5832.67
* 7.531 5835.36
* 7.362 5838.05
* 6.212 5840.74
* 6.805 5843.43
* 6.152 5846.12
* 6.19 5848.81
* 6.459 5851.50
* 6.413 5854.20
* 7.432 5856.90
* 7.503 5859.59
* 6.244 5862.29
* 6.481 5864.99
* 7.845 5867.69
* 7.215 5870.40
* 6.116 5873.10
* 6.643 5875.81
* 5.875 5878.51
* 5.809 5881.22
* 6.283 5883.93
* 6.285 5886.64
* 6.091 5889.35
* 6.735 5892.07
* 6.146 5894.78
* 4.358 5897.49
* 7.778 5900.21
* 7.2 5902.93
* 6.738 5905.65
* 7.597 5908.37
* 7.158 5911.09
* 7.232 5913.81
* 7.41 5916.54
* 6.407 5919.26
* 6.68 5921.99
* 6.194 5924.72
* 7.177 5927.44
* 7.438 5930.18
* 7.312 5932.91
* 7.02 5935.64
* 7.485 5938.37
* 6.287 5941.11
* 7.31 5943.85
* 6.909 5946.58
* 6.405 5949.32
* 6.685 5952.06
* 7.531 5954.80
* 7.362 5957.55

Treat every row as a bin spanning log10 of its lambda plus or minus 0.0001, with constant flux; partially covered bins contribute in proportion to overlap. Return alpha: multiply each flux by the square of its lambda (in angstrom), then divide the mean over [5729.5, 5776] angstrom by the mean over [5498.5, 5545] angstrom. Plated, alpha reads 1.2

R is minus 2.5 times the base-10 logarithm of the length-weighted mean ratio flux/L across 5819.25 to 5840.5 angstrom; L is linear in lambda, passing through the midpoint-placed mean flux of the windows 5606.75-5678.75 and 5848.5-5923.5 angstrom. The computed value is -0.09 mag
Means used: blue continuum 6.46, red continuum 6.66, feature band 7.19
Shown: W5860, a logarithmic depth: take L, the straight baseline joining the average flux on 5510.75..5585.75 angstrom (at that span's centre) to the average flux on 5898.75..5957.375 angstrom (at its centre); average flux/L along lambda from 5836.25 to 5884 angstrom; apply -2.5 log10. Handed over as 0.05 mag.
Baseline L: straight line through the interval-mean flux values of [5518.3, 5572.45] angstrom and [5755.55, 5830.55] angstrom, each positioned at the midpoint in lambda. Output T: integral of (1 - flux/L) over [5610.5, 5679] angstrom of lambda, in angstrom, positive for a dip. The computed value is 1.6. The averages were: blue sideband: 6.34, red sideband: 7.04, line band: 6.46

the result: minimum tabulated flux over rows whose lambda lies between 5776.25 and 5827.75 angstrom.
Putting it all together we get 4.959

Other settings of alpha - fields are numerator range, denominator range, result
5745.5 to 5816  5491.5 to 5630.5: 1.15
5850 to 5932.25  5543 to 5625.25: 1.16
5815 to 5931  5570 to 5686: 1.14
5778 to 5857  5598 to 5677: 1.16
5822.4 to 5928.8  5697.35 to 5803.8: 1.05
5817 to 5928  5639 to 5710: 1.14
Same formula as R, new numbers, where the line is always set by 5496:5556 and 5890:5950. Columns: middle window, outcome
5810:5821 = -0.16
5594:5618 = 0.05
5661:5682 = 0.05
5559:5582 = -0.08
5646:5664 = 0.10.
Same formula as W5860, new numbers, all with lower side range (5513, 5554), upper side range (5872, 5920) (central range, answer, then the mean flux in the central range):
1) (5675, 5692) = 0.03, 6.3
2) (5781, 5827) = -0.10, 7.14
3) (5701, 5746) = -0.05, 6.75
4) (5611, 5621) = 0.04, 6.19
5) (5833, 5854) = -0.02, 6.66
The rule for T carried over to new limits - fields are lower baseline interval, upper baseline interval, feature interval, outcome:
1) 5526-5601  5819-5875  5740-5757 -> 0.9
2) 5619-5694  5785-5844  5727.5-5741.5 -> -1.1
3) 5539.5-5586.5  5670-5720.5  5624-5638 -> -1.3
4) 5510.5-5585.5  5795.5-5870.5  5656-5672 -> 1.6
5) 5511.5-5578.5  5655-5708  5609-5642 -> -2.3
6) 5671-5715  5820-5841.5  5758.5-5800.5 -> 0.5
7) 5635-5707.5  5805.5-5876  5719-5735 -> 0.5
